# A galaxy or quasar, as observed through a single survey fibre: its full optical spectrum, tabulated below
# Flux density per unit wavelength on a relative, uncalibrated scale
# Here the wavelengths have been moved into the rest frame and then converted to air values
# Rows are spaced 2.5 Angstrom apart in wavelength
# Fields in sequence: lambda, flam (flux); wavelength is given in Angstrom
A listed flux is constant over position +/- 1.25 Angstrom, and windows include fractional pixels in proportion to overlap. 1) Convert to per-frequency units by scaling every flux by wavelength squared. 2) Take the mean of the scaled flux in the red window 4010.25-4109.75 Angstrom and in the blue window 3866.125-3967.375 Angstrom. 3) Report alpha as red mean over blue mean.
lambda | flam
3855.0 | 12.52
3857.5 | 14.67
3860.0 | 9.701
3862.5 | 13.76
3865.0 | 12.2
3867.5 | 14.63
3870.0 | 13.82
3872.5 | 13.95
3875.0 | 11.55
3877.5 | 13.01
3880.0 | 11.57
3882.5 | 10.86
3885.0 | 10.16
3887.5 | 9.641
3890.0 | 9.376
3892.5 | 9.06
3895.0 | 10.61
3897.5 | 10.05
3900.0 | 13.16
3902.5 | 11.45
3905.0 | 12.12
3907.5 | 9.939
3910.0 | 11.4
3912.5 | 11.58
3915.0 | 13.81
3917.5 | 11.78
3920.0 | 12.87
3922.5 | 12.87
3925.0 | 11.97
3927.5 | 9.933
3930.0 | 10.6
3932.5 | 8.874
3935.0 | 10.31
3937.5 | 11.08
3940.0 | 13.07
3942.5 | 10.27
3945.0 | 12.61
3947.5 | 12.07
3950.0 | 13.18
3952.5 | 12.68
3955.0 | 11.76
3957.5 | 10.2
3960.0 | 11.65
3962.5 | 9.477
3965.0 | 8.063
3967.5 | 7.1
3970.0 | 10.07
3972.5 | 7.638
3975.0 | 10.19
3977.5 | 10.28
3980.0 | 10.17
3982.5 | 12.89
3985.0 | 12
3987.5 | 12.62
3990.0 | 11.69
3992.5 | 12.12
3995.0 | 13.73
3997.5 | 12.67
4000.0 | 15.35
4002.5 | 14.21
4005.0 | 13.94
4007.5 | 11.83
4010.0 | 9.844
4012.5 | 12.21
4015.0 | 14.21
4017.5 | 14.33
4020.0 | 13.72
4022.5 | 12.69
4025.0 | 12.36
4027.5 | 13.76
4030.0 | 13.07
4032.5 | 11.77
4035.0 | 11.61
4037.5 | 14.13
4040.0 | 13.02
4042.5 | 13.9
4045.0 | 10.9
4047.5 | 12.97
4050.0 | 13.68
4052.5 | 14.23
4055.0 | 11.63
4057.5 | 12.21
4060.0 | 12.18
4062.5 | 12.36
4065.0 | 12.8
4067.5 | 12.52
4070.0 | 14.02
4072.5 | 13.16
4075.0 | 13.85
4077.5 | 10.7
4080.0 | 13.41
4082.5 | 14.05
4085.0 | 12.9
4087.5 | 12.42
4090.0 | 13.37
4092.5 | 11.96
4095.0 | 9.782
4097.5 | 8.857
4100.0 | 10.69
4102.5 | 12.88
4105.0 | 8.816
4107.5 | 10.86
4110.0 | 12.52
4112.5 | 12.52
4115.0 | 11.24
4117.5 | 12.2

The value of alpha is 1.18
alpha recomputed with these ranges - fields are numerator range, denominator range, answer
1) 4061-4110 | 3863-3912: 1.16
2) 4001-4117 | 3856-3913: 1.17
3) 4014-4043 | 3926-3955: 1.21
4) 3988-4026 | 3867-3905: 1.20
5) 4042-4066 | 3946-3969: 1.24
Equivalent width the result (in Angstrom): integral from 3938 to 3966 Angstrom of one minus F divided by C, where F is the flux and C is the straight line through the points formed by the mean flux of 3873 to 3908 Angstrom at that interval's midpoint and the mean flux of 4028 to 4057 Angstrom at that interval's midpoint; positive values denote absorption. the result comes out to 0.8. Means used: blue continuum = 11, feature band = 11.4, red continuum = 12.8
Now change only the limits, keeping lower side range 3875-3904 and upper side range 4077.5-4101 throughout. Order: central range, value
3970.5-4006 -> -2.1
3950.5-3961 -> -0.5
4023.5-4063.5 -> -3.7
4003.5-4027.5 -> -2.8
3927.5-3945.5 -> 0.4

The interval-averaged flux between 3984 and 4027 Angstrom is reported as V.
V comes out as 12.9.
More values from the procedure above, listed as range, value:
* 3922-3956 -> 11.5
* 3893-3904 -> 11.2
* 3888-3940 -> 11.2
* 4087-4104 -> 11.3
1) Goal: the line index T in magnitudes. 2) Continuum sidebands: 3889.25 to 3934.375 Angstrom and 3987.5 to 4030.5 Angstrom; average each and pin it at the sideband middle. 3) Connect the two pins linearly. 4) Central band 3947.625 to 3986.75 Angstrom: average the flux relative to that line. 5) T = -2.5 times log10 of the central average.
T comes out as 0.16 mag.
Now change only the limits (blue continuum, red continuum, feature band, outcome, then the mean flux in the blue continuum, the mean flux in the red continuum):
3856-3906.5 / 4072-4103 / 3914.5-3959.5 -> 0.02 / 11.8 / 12.1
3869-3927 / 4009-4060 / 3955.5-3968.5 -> 0.27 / 11.6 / 12.8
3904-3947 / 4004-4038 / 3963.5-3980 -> 0.32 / 11.5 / 12.8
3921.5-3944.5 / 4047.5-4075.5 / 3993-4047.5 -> -0.06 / 11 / 12.9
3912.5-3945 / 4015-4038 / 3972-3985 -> 0.17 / 11.5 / 13.1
